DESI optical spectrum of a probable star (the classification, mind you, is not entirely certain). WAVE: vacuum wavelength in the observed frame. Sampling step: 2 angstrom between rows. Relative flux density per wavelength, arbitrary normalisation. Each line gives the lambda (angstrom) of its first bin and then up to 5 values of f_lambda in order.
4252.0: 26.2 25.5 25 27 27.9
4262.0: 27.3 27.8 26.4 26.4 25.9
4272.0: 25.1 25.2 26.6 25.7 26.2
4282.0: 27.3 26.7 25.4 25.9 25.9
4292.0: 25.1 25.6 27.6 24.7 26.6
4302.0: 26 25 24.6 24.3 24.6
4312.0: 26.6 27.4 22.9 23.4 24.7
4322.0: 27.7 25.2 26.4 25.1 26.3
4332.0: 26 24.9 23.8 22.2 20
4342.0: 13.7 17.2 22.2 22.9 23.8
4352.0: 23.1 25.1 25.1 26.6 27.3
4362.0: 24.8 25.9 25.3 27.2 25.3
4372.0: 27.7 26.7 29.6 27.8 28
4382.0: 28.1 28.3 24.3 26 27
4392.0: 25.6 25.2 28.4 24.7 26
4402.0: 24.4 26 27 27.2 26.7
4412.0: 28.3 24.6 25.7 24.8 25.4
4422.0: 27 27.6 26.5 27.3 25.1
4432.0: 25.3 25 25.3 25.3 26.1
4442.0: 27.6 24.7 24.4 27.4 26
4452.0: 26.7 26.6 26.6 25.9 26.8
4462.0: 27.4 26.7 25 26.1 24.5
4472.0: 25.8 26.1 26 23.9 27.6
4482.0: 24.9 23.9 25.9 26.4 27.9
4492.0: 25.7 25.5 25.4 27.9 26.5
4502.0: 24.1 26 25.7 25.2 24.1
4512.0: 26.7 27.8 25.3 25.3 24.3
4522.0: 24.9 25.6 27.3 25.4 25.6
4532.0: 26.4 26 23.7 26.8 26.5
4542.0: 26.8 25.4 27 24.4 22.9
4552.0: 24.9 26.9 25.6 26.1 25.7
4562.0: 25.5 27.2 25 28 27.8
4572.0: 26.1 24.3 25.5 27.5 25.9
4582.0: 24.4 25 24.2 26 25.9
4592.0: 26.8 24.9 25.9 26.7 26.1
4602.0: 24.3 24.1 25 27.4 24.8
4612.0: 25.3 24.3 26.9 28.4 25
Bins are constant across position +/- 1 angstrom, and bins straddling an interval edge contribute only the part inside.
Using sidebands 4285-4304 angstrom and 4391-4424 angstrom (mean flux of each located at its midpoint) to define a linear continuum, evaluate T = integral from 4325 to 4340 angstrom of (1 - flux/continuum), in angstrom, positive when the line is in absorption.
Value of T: 0.7 angstrom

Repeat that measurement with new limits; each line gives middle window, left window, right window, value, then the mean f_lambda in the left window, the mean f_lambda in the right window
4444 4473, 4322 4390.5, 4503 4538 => -0.79 angstrom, 25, 25.6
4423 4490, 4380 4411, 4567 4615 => 0.46 angstrom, 26.4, 25.7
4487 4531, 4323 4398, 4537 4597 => -0.39 angstrom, 25.1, 25.8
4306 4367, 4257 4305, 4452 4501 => 4.70 angstrom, 26.2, 26.1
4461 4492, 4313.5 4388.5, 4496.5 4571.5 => -0.38 angstrom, 24.9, 25.8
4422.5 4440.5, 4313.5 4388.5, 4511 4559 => -0.49 angstrom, 24.9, 25.7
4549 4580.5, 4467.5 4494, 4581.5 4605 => -0.57 angstrom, 25.7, 25.4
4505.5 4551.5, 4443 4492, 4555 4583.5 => 0.70 angstrom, 26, 26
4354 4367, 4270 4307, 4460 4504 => 0.04 angstrom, 25.8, 25.9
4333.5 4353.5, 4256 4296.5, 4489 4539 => 3.65 angstrom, 26.3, 25.8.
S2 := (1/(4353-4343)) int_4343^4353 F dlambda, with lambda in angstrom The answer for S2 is 21.8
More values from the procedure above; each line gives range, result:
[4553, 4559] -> 26.2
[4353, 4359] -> 25.6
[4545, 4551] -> 24.8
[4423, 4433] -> 26.4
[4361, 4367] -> 25.3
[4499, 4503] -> 25.3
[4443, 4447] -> 24.5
